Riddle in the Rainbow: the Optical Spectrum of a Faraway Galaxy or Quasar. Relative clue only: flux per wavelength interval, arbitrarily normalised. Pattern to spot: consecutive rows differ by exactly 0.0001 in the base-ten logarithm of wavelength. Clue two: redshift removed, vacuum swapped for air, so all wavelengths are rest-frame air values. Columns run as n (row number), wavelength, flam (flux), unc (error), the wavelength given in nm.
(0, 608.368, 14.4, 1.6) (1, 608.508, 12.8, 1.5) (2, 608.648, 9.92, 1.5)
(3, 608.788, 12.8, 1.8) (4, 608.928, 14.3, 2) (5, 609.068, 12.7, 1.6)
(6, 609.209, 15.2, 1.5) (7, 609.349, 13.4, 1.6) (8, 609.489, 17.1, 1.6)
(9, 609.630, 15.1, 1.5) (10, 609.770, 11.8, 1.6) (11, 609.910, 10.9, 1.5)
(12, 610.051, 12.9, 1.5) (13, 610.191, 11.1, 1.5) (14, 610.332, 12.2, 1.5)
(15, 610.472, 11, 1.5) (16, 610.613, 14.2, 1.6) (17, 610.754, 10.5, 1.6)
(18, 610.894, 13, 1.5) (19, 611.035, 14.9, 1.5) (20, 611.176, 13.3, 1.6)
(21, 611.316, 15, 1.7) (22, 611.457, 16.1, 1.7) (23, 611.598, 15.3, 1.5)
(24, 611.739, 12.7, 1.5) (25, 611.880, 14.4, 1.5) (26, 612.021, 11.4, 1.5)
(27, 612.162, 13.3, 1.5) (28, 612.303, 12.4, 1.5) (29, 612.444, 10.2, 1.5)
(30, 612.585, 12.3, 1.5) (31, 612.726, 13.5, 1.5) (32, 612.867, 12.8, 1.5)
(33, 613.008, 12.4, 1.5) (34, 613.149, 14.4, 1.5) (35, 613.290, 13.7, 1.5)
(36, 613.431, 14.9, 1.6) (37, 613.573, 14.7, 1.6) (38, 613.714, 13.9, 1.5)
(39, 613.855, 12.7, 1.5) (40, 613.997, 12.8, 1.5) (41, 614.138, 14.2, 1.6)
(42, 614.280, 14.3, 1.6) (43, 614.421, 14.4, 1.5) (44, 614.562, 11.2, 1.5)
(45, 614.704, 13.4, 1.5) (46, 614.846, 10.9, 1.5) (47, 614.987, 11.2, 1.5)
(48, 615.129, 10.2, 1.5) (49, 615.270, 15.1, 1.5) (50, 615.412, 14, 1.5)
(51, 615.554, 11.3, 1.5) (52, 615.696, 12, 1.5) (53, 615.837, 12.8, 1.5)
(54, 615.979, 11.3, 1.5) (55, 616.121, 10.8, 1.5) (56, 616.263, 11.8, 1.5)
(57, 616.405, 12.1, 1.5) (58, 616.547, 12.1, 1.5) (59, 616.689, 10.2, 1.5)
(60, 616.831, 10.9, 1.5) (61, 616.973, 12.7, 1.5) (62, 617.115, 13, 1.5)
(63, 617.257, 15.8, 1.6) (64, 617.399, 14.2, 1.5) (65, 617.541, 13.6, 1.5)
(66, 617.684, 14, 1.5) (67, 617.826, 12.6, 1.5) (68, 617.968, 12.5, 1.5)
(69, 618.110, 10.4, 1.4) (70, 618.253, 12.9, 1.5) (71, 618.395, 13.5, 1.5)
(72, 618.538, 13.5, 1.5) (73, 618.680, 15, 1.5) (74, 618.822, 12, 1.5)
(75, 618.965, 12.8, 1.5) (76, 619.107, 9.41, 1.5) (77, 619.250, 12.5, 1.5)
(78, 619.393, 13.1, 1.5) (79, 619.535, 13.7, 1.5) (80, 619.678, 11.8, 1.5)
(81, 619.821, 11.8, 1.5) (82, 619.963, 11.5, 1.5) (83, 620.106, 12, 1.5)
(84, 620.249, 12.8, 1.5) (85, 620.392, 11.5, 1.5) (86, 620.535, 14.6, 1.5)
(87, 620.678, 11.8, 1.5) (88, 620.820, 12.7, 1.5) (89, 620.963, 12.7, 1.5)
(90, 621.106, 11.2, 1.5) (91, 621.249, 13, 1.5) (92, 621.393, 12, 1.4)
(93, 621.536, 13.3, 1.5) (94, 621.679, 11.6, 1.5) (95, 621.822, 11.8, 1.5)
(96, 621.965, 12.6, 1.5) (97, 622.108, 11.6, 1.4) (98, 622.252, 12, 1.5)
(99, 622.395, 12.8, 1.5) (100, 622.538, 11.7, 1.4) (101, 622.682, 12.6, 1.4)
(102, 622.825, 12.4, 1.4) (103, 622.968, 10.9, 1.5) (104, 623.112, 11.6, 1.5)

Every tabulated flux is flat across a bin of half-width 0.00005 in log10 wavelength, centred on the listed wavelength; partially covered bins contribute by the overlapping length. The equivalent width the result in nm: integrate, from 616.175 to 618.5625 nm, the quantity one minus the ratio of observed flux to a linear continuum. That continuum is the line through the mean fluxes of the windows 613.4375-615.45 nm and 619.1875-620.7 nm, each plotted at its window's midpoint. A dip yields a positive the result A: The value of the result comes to 0.02 nm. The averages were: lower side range 13.1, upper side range 12.5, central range 12.7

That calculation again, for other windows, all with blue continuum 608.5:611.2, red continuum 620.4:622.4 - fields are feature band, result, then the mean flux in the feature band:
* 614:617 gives 0.10 nm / 12.2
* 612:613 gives 0.04 nm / 12.3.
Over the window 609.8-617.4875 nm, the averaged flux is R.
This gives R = 12.8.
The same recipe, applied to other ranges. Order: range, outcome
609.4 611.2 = 12.9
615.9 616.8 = 11.4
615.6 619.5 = 12.5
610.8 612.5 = 13.5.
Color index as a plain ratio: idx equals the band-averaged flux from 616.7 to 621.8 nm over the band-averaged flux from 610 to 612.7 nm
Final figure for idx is 0.97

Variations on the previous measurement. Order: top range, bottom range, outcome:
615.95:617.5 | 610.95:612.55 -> 0.91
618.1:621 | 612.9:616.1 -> 0.97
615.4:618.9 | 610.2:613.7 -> 0.95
